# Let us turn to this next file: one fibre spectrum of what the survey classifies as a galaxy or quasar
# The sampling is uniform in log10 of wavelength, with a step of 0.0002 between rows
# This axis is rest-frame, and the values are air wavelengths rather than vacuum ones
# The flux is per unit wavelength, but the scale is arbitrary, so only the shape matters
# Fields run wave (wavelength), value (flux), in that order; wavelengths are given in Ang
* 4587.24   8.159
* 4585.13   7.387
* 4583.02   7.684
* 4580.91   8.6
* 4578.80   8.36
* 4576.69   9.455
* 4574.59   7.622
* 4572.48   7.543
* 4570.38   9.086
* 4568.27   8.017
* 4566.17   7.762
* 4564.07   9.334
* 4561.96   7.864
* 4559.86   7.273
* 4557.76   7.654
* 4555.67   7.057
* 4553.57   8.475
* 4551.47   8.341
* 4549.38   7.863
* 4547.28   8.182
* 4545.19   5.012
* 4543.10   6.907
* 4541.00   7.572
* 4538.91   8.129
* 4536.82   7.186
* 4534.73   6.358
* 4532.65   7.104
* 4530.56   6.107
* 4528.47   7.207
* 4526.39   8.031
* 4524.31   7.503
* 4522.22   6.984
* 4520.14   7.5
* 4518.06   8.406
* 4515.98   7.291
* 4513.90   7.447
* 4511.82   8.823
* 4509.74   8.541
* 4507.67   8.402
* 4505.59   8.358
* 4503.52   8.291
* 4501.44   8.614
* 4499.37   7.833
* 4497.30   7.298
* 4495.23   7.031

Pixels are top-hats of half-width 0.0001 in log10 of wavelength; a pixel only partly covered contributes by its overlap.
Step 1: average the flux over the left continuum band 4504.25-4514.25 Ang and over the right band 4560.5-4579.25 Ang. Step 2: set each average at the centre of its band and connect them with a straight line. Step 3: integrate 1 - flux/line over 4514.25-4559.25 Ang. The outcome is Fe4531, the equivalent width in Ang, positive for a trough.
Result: 5.2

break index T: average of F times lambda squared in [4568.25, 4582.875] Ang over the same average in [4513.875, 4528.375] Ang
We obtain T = 1.13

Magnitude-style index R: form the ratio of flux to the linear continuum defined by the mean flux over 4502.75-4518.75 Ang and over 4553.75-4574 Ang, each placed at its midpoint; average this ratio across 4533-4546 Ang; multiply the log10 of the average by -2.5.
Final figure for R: 0.17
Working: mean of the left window 8.19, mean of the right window 7.97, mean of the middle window 6.91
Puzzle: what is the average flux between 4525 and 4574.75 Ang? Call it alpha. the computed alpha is 7.57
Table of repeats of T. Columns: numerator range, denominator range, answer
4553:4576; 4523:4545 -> 1.14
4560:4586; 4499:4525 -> 1.05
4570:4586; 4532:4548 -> 1.18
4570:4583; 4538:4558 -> 1.13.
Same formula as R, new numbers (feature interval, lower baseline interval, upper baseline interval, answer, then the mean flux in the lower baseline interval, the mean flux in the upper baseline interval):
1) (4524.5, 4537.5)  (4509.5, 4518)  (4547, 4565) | 0.14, 8.02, 7.99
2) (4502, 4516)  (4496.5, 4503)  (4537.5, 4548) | -0.06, 7.96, 7.13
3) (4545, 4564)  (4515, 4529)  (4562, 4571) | 0.07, 7.58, 8.44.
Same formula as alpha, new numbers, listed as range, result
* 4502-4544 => 7.62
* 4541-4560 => 7.43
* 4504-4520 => 8.15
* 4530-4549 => 7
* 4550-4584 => 8.13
